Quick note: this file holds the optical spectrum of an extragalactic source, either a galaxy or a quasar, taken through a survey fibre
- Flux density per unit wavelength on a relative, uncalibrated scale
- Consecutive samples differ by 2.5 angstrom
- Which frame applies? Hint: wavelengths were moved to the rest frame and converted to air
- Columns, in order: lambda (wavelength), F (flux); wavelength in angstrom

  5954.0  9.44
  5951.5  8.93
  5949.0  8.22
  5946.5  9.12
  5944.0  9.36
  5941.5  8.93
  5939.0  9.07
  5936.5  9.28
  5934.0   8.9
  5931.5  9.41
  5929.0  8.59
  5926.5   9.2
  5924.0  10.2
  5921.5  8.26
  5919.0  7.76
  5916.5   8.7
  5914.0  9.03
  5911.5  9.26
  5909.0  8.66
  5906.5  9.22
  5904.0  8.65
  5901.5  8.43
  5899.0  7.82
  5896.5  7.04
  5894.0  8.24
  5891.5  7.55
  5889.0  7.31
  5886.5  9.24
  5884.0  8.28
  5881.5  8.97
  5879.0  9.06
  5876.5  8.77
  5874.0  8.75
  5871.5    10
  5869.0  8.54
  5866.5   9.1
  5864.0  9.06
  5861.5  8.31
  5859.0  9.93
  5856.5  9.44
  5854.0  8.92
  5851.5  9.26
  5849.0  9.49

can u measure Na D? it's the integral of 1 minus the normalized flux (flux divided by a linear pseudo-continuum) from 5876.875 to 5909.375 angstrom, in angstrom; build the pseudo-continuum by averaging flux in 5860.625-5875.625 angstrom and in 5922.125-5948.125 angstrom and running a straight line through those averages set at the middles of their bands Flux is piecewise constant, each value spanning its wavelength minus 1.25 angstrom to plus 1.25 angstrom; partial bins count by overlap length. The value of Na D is 2.5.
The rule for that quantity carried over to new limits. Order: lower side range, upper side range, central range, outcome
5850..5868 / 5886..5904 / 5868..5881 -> -0.6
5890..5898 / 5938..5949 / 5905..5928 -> -1.9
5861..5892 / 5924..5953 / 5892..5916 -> 1.1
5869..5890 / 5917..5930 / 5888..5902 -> 1.7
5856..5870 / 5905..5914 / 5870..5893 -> 1.0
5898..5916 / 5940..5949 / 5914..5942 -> -0.2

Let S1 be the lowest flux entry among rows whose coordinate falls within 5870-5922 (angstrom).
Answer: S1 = 7.04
